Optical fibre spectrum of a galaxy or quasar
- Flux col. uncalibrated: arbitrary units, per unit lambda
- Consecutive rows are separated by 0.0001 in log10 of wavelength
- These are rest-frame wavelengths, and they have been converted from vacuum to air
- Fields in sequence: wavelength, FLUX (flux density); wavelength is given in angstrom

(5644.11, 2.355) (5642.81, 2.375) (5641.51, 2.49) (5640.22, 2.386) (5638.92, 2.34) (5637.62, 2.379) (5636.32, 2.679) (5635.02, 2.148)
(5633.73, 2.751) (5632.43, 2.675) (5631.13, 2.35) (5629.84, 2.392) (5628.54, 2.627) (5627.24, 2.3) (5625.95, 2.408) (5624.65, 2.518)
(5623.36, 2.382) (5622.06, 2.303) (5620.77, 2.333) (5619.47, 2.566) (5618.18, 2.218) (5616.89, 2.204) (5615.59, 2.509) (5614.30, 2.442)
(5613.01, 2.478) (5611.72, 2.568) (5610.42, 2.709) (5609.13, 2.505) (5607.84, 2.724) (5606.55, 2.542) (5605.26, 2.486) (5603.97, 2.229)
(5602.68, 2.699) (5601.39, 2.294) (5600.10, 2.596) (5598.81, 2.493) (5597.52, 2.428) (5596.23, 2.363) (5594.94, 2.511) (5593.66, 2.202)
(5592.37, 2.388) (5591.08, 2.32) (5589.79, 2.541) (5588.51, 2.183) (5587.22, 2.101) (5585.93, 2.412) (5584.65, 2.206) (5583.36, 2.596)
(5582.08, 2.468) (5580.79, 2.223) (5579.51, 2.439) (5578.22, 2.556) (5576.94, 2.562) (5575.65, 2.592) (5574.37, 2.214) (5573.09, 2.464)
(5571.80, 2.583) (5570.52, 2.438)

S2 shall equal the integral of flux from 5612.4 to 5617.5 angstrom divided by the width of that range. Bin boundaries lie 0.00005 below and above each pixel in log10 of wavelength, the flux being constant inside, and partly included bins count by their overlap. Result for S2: 2.41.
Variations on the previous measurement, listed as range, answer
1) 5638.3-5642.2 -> 2.41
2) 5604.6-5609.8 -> 2.57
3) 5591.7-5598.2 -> 2.38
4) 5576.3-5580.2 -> 2.52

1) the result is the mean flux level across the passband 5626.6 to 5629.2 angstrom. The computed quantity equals 2.46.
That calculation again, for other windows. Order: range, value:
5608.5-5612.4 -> 2.59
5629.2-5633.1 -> 2.47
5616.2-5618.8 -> 2.21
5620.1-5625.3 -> 2.38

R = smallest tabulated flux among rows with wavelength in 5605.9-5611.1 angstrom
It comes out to 2.505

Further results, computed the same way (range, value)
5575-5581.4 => 2.223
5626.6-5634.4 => 2.3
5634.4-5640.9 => 2.148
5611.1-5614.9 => 2.442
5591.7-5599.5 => 2.202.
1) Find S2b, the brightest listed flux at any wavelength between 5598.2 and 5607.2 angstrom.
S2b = 2.699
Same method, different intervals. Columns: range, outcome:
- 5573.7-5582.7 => 2.592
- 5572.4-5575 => 2.464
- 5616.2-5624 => 2.566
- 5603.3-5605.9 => 2.486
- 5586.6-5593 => 2.541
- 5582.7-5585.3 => 2.596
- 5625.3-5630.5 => 2.627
